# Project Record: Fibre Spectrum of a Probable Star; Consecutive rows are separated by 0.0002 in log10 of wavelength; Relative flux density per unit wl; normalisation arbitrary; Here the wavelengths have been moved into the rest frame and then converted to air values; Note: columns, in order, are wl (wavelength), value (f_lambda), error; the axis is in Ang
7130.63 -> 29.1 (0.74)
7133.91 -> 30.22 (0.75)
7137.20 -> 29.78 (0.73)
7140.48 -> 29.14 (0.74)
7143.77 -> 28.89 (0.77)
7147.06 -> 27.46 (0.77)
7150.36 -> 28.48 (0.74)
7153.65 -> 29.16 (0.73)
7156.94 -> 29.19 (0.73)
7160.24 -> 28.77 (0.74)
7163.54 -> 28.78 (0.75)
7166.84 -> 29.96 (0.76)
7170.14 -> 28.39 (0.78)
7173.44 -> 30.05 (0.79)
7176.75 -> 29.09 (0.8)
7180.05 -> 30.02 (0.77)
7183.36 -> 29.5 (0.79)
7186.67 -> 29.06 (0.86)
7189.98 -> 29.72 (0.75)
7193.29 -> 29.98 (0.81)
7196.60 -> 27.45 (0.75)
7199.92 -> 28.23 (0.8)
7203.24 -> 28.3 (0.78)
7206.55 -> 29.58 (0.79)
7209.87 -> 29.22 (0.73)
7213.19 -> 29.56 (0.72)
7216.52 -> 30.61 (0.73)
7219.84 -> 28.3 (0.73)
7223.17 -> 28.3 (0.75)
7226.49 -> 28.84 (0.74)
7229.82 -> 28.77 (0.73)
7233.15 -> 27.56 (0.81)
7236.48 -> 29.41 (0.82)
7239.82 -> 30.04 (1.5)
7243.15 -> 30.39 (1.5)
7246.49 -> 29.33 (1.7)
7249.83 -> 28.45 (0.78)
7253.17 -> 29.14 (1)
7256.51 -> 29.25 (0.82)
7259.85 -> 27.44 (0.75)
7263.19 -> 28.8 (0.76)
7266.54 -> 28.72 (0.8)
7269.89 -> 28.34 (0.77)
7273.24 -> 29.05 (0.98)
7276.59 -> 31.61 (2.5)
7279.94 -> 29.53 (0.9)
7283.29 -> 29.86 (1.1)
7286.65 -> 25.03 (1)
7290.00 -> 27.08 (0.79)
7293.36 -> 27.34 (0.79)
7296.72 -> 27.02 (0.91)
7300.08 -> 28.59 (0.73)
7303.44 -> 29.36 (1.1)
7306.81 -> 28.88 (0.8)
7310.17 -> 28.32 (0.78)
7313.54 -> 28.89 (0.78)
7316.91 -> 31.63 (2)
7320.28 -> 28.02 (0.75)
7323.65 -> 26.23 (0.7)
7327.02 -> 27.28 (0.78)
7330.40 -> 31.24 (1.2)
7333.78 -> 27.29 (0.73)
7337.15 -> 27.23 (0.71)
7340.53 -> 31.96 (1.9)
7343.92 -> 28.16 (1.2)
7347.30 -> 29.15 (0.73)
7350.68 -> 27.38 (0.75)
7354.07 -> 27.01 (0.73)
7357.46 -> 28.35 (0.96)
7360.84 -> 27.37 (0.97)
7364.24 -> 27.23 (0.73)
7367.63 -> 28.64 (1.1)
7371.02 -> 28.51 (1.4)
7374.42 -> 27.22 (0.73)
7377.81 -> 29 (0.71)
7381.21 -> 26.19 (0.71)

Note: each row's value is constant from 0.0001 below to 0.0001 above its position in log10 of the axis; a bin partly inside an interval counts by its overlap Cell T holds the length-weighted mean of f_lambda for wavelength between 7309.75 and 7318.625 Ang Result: 29.8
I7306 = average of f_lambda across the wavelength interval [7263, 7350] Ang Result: 28.6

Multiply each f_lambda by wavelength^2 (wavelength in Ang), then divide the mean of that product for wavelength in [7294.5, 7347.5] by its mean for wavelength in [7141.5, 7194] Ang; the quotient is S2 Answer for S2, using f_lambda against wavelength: 1.03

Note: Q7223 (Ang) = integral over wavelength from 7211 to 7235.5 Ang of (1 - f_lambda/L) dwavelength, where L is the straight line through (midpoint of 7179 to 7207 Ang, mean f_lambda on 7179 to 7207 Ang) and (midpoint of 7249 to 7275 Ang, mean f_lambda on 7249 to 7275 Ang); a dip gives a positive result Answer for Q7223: 0.0 Ang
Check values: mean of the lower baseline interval 29.1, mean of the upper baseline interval 28.7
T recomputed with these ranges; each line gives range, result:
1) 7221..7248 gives 29.1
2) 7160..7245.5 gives 29.2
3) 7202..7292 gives 28.9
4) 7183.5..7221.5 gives 29.1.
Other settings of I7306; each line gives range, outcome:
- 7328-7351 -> 29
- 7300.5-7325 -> 28.8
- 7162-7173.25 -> 29.2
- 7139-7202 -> 29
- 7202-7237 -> 28.9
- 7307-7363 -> 28.5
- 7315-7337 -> 28.5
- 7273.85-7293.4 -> 28.5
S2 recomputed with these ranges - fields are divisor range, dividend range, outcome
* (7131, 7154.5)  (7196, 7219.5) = 1.02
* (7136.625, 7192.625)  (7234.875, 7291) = 1.02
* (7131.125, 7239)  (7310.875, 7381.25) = 1.02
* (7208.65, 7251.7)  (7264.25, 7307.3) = 0.99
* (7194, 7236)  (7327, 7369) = 1.02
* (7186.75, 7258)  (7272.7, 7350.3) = 1.01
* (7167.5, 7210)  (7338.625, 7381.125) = 1.02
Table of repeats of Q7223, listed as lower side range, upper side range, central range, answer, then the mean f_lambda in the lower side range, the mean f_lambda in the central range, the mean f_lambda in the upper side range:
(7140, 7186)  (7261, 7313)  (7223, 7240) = 0.0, 29.1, 28.8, 28.5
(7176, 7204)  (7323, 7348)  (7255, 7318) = 0.3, 29.1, 28.6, 28.6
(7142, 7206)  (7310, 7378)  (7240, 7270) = -0.3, 29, 29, 28.4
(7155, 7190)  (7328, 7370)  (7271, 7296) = 0.3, 29.3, 28.4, 28.4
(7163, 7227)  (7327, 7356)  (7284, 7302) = 1.0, 29.2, 27.2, 28.6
